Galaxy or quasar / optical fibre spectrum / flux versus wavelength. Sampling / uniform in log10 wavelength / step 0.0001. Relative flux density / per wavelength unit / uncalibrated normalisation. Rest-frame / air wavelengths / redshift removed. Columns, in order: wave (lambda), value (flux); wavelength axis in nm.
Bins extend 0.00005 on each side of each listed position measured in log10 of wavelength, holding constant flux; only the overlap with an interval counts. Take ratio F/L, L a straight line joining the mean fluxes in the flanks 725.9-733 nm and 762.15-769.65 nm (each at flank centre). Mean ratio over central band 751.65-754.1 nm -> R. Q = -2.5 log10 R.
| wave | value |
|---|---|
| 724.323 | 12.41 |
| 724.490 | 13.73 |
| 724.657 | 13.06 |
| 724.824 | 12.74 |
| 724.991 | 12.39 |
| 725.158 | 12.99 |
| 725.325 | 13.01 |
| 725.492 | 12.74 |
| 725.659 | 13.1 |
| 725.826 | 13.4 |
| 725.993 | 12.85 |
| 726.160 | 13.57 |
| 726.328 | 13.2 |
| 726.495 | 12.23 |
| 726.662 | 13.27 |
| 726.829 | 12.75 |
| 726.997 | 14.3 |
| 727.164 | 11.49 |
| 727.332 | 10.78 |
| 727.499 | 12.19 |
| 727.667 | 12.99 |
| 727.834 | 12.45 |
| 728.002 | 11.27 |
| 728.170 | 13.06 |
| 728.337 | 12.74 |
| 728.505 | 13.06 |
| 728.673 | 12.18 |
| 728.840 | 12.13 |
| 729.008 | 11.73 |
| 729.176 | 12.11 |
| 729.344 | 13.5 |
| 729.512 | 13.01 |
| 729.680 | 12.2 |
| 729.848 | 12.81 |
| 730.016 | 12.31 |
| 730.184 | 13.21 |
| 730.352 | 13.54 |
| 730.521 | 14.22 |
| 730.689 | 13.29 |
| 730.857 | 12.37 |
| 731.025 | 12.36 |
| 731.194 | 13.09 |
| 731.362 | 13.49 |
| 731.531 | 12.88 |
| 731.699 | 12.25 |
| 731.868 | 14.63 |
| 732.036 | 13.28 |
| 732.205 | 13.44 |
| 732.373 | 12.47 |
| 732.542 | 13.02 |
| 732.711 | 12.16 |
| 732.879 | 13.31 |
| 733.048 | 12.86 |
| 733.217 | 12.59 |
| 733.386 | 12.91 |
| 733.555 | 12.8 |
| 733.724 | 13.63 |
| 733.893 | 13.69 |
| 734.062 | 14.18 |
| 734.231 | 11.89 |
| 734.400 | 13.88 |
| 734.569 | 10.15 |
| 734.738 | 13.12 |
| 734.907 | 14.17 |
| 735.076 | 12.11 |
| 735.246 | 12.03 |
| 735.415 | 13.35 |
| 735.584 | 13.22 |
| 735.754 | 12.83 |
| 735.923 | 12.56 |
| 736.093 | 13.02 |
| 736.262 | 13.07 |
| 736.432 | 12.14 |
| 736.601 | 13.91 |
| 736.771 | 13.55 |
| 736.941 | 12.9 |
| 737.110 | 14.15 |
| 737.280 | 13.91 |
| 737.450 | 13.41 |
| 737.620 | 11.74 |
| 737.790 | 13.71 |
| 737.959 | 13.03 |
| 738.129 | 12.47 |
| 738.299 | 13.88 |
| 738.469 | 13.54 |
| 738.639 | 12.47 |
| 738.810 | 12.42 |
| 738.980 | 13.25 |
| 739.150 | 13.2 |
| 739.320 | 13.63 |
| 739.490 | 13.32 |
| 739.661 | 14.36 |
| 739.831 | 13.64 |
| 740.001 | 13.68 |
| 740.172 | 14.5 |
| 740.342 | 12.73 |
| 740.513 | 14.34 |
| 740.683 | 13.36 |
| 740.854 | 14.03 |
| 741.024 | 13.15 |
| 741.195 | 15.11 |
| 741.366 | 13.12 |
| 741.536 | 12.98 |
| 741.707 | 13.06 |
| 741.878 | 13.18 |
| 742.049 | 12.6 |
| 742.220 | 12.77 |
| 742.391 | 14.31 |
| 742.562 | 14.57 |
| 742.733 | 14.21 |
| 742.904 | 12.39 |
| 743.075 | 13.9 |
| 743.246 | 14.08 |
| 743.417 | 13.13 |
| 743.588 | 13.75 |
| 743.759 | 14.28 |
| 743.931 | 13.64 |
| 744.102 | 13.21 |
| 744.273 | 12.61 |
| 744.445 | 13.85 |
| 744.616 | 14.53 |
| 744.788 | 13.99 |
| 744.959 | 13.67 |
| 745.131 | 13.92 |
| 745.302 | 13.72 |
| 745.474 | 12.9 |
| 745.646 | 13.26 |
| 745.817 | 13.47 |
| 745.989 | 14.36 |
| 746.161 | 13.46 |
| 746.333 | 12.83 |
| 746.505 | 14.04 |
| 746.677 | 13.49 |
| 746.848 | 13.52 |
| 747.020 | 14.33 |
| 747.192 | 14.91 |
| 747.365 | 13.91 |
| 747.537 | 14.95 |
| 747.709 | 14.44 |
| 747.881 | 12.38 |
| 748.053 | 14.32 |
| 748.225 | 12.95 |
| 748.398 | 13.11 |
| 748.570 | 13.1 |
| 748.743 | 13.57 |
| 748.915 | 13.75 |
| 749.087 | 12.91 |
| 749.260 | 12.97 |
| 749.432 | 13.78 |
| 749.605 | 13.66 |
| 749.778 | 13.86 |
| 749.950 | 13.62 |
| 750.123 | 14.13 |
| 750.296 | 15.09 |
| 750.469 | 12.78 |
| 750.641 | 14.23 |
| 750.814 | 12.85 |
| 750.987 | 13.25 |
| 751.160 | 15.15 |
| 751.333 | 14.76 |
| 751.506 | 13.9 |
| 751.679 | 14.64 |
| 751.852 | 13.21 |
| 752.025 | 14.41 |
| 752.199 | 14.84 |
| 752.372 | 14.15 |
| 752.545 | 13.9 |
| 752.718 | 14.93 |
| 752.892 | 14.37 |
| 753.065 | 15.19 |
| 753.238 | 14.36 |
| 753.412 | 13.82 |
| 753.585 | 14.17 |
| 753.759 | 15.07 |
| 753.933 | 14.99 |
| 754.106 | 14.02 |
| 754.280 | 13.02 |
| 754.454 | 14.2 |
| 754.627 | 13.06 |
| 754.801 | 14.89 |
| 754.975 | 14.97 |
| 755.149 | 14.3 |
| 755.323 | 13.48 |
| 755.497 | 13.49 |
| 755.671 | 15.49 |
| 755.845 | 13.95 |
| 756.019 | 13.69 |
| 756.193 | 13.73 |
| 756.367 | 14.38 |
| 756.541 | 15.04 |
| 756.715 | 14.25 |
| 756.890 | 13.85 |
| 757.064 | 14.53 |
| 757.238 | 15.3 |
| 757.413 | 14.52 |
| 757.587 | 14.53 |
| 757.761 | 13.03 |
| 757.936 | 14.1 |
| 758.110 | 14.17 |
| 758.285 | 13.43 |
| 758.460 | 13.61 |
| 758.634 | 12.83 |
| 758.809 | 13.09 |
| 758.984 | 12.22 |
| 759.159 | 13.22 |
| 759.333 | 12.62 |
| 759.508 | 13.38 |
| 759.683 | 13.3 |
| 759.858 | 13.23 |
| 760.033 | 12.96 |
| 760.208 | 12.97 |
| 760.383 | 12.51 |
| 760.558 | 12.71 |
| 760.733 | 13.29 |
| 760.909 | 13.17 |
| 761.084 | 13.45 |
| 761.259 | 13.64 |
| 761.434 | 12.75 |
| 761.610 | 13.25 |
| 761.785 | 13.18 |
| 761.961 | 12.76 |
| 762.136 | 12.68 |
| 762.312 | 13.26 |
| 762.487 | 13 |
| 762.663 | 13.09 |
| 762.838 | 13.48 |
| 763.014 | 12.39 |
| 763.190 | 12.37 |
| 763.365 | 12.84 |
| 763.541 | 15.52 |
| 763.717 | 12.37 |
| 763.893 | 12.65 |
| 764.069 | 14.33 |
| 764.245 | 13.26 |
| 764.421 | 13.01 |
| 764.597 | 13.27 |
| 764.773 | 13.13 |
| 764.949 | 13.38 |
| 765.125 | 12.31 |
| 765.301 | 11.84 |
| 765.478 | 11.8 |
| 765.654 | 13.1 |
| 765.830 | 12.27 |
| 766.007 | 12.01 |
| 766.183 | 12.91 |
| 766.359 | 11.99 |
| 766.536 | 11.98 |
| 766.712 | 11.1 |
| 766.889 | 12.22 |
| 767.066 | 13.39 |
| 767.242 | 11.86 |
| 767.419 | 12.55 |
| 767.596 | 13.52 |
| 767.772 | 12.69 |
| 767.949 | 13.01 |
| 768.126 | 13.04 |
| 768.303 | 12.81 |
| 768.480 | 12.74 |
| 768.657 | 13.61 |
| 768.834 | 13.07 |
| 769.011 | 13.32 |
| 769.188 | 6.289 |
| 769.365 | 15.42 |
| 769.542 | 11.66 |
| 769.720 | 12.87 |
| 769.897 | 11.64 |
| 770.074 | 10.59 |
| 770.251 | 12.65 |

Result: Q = -0.13 mag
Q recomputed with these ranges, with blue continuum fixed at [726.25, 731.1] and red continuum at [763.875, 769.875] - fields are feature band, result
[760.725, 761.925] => -0.05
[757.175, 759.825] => -0.08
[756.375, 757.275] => -0.16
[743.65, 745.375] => -0.09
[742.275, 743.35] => -0.10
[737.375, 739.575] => -0.04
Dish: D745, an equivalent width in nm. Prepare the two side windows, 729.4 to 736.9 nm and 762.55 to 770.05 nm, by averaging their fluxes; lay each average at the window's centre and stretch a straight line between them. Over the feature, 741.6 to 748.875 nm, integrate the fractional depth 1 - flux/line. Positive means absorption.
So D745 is -0.44 nm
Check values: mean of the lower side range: 13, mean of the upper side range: 12.7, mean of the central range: 13.6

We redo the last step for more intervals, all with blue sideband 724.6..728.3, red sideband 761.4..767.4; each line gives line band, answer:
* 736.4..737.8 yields -0.06 nm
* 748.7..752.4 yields -0.33 nm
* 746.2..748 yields -0.16 nm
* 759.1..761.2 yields -0.05 nm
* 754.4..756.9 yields -0.28 nm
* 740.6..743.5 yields -0.18 nm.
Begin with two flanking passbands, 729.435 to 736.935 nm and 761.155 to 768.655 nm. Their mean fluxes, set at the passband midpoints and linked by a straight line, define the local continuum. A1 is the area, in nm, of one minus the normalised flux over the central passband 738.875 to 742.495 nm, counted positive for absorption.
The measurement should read -0.17 nm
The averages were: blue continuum 13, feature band 13.5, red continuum 12.8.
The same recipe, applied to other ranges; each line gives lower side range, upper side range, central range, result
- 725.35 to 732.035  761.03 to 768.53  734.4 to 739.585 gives -0.09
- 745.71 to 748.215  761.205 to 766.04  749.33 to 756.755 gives -0.35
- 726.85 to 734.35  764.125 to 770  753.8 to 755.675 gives -0.22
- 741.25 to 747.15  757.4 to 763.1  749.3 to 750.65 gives -0.04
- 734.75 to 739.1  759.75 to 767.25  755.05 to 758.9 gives -0.33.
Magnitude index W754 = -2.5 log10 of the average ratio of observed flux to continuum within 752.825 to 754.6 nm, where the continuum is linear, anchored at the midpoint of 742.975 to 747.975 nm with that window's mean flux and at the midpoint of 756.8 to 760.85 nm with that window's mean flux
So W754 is -0.06 mag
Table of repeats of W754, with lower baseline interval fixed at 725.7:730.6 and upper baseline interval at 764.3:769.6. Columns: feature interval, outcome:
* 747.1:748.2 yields -0.12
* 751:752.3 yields -0.14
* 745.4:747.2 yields -0.08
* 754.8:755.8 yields -0.14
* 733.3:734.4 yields -0.05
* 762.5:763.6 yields -0.06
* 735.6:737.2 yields -0.04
